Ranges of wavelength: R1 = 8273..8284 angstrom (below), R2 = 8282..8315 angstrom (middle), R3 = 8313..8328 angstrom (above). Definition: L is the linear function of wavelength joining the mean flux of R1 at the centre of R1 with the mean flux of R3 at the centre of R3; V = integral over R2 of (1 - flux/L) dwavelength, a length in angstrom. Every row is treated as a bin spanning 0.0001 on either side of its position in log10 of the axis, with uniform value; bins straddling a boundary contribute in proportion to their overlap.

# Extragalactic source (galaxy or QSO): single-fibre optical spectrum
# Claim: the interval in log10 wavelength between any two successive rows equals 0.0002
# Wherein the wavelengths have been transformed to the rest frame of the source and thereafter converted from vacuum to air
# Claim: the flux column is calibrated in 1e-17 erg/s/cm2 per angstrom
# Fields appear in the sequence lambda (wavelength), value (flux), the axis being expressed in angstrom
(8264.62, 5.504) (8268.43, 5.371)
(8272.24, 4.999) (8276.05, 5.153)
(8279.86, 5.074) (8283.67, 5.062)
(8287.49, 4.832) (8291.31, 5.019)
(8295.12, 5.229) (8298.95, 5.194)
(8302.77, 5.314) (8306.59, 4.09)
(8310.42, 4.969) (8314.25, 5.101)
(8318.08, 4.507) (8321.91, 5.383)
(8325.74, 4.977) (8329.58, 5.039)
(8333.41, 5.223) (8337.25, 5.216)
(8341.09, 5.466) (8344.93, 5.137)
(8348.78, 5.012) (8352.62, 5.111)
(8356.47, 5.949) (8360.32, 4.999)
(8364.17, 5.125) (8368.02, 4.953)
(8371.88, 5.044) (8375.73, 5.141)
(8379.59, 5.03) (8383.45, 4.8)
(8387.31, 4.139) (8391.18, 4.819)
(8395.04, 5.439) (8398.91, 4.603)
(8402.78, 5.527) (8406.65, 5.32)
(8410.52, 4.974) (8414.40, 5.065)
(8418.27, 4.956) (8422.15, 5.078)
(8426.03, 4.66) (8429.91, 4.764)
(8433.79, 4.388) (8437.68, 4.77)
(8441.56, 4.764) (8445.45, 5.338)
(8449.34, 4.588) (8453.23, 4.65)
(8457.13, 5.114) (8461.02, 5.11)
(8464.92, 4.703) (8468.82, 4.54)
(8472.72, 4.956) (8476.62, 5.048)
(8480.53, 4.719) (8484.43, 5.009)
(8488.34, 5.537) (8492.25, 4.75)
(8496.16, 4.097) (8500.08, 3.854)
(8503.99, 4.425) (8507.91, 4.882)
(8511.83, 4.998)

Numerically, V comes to 0.5 angstrom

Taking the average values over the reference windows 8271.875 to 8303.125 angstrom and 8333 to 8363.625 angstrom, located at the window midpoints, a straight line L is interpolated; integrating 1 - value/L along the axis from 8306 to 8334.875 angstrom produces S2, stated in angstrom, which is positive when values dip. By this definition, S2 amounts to 1.3 angstrom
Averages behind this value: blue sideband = 5.09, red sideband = 5.26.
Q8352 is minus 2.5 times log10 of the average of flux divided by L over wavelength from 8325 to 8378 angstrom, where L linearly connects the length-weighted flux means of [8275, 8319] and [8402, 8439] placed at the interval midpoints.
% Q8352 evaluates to -0.05 mag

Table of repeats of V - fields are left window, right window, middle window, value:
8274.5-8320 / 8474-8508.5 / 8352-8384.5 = -1.8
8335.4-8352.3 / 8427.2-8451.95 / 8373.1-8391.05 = 0.8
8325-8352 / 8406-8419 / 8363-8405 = 1.1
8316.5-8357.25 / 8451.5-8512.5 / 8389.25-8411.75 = -0.6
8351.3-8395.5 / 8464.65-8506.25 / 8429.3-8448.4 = 0.1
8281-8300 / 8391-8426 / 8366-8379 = 0.1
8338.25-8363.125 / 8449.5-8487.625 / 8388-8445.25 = 1.4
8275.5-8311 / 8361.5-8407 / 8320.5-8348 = -1.1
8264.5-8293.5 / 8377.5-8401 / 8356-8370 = -0.9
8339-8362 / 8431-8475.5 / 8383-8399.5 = 1.1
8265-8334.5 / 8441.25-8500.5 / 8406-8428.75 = -0.4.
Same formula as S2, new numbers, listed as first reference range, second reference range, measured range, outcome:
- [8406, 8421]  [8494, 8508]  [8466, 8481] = -1.07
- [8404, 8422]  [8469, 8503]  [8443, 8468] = -0.08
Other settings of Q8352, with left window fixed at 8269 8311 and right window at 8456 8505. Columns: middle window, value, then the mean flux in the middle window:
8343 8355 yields -0.04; 5.12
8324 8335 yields -0.03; 5.08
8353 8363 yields -0.10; 5.39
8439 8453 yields -0.01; 4.86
